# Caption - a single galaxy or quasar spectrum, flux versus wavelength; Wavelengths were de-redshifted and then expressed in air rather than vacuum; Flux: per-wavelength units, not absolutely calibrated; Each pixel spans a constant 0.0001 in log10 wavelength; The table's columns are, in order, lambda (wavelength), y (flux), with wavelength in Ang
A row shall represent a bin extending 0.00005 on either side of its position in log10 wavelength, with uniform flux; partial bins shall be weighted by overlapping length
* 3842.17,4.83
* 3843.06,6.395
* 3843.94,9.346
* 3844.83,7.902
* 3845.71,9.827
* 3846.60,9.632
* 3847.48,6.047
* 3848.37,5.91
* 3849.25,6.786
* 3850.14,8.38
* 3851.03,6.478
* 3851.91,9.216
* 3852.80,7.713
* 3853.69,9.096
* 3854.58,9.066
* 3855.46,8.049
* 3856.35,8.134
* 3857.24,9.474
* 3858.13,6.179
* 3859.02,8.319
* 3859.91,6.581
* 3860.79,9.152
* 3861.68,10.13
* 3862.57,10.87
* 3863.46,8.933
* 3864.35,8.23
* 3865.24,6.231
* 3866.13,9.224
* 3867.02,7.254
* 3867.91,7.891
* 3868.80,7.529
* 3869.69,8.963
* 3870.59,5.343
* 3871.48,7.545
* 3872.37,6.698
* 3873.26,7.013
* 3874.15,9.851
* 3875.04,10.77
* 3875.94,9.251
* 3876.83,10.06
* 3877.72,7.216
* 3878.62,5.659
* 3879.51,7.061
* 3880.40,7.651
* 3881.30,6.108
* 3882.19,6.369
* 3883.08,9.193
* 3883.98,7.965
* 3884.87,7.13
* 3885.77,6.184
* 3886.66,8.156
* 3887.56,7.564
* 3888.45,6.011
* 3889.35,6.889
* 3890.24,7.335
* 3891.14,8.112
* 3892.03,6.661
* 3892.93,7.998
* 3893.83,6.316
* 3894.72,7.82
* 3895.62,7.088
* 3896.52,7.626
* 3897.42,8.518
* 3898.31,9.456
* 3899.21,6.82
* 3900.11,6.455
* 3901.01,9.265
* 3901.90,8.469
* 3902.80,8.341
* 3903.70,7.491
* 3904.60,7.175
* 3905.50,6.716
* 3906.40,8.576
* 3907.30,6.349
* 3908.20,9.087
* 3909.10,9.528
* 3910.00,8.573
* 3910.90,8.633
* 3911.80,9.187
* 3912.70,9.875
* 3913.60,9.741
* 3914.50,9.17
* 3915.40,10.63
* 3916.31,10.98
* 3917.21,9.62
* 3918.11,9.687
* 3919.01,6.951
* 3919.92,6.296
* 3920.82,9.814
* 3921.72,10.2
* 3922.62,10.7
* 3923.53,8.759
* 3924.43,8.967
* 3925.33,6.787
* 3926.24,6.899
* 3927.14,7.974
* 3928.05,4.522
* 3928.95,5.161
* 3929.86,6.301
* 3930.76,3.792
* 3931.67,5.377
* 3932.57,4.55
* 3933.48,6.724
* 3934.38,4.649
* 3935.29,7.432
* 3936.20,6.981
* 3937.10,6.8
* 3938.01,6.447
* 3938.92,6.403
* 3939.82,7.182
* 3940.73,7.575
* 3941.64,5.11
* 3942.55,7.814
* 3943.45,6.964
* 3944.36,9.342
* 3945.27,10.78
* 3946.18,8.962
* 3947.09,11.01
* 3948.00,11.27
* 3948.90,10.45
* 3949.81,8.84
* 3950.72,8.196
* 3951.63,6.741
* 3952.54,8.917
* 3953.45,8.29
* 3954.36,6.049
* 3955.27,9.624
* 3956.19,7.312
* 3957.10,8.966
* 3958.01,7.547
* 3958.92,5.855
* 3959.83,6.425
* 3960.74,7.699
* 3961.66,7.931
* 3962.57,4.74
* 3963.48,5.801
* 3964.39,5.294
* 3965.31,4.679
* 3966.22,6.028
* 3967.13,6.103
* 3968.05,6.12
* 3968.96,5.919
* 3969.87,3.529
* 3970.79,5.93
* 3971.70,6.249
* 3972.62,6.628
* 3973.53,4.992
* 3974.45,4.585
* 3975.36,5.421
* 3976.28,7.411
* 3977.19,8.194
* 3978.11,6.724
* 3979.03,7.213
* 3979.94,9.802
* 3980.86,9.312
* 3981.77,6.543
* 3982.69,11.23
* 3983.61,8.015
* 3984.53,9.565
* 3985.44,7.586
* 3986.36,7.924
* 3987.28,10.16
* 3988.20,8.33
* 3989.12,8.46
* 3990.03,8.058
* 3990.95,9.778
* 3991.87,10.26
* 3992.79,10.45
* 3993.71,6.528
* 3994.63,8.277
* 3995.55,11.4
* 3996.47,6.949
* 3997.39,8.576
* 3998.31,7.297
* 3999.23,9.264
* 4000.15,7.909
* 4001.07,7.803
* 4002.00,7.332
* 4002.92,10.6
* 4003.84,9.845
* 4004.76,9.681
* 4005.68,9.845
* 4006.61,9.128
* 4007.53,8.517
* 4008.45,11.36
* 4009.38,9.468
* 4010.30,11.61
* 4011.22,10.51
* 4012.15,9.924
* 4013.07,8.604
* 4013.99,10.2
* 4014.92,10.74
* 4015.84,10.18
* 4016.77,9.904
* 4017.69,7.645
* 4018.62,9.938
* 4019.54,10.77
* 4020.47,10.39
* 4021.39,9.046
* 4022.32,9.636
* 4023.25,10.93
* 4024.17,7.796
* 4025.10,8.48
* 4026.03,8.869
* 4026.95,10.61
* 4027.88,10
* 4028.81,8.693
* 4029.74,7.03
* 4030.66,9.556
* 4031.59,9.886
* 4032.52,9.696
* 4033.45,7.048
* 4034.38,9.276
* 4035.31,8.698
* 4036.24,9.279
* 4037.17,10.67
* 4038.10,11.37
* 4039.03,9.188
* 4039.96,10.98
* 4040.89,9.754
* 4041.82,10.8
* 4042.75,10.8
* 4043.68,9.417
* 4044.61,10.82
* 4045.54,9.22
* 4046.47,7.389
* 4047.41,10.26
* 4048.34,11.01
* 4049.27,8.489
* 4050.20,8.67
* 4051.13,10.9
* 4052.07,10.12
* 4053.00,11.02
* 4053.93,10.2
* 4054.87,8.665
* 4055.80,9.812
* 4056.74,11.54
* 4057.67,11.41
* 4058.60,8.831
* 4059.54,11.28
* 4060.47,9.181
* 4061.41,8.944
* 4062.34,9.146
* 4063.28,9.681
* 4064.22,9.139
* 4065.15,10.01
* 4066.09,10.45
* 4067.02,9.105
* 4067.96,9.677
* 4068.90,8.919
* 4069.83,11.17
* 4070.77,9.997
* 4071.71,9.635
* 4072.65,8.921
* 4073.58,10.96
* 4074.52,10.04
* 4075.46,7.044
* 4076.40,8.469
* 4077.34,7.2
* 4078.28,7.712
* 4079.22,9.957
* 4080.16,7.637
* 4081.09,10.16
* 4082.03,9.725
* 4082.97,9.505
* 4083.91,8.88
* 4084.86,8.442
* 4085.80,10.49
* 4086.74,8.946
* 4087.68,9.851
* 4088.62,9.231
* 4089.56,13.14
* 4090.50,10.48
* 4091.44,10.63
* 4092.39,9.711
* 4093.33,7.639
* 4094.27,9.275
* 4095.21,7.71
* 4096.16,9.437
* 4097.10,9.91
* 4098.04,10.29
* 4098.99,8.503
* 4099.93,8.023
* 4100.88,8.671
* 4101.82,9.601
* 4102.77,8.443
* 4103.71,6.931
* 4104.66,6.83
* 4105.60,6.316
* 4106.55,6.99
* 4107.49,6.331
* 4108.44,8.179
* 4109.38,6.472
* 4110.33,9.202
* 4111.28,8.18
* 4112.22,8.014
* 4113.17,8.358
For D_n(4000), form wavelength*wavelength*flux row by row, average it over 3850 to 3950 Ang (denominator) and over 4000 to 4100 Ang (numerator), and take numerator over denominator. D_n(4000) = 1.30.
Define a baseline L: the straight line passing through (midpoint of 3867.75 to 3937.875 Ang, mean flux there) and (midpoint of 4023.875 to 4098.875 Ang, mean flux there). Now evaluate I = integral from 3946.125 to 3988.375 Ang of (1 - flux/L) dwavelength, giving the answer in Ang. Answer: 5.1 Ang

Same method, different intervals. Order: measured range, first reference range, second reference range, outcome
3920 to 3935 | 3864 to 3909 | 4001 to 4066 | 2.3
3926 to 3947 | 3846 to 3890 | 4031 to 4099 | 4.3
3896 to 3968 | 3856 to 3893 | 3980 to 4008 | 4.9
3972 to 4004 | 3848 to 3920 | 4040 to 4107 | 2.1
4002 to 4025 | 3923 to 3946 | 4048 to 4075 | -2.8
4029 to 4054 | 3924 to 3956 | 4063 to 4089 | -2.4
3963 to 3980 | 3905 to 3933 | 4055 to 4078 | 5.0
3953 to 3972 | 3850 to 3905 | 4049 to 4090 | 4.7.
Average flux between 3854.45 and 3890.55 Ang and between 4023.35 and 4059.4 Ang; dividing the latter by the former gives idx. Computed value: 1.23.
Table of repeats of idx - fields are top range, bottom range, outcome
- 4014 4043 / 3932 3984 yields 1.33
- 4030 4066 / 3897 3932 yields 1.20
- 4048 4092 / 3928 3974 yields 1.40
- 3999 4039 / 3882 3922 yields 1.16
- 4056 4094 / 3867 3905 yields 1.25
